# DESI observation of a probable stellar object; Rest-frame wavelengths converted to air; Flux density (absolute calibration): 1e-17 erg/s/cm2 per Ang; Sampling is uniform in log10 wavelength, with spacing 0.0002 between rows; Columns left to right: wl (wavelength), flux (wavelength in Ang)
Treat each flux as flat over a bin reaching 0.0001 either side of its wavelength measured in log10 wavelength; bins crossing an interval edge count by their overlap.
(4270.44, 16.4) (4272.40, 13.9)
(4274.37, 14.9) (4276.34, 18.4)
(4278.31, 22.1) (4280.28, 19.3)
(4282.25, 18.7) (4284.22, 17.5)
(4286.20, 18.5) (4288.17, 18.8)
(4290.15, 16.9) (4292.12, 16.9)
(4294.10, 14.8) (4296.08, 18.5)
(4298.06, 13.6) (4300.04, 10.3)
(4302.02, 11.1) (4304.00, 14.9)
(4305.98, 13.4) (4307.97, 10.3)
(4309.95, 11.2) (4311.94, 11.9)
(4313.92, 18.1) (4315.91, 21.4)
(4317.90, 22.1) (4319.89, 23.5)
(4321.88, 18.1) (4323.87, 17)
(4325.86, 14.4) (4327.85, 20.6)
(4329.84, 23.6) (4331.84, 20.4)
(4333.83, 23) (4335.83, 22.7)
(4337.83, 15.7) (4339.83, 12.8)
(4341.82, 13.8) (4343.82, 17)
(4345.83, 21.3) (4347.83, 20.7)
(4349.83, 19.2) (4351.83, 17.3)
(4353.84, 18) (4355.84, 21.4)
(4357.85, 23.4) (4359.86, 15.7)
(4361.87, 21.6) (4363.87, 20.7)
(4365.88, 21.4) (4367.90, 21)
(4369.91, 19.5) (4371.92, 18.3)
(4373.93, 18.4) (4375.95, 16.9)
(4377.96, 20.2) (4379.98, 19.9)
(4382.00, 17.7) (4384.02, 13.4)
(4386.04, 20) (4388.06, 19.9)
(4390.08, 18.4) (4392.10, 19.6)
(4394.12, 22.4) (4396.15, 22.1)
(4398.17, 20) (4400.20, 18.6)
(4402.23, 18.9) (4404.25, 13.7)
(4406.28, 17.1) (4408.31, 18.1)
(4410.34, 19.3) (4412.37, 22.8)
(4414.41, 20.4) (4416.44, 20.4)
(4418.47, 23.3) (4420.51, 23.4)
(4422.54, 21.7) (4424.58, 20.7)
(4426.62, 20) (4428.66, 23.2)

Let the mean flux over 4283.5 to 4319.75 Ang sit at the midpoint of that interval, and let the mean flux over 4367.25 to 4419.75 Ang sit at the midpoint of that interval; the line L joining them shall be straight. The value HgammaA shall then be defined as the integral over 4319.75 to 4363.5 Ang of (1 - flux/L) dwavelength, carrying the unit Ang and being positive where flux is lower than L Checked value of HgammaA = -4.6 Ang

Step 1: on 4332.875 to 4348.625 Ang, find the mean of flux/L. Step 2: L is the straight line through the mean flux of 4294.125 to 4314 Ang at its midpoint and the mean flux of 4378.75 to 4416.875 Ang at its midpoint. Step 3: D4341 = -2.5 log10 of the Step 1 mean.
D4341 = -0.18 mag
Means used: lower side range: 13.2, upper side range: 19.1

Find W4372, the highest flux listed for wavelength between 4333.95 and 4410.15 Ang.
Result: 23.4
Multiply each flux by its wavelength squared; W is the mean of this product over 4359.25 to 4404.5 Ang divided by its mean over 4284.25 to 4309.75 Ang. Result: 1.3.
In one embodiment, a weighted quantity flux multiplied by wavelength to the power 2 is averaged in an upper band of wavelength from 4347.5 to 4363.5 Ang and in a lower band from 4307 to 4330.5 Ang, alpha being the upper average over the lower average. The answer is 1.14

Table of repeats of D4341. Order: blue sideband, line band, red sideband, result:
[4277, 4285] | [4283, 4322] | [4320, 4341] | 0.20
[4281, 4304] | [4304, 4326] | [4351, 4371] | 0.05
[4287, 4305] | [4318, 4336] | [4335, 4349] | -0.21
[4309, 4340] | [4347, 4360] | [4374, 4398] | -0.04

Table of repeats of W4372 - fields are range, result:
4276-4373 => 23.6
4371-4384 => 20.2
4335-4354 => 22.7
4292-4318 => 22.1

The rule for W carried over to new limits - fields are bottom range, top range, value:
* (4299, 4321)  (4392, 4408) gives 1.29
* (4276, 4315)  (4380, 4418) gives 1.28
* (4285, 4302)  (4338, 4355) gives 1.14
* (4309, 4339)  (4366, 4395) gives 1.03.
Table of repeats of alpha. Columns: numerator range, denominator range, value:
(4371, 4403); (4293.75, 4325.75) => 1.26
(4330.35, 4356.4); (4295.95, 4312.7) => 1.53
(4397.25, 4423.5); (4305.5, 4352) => 1.15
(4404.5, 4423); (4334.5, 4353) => 1.18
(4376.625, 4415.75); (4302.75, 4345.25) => 1.13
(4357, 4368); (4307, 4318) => 1.37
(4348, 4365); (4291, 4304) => 1.42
